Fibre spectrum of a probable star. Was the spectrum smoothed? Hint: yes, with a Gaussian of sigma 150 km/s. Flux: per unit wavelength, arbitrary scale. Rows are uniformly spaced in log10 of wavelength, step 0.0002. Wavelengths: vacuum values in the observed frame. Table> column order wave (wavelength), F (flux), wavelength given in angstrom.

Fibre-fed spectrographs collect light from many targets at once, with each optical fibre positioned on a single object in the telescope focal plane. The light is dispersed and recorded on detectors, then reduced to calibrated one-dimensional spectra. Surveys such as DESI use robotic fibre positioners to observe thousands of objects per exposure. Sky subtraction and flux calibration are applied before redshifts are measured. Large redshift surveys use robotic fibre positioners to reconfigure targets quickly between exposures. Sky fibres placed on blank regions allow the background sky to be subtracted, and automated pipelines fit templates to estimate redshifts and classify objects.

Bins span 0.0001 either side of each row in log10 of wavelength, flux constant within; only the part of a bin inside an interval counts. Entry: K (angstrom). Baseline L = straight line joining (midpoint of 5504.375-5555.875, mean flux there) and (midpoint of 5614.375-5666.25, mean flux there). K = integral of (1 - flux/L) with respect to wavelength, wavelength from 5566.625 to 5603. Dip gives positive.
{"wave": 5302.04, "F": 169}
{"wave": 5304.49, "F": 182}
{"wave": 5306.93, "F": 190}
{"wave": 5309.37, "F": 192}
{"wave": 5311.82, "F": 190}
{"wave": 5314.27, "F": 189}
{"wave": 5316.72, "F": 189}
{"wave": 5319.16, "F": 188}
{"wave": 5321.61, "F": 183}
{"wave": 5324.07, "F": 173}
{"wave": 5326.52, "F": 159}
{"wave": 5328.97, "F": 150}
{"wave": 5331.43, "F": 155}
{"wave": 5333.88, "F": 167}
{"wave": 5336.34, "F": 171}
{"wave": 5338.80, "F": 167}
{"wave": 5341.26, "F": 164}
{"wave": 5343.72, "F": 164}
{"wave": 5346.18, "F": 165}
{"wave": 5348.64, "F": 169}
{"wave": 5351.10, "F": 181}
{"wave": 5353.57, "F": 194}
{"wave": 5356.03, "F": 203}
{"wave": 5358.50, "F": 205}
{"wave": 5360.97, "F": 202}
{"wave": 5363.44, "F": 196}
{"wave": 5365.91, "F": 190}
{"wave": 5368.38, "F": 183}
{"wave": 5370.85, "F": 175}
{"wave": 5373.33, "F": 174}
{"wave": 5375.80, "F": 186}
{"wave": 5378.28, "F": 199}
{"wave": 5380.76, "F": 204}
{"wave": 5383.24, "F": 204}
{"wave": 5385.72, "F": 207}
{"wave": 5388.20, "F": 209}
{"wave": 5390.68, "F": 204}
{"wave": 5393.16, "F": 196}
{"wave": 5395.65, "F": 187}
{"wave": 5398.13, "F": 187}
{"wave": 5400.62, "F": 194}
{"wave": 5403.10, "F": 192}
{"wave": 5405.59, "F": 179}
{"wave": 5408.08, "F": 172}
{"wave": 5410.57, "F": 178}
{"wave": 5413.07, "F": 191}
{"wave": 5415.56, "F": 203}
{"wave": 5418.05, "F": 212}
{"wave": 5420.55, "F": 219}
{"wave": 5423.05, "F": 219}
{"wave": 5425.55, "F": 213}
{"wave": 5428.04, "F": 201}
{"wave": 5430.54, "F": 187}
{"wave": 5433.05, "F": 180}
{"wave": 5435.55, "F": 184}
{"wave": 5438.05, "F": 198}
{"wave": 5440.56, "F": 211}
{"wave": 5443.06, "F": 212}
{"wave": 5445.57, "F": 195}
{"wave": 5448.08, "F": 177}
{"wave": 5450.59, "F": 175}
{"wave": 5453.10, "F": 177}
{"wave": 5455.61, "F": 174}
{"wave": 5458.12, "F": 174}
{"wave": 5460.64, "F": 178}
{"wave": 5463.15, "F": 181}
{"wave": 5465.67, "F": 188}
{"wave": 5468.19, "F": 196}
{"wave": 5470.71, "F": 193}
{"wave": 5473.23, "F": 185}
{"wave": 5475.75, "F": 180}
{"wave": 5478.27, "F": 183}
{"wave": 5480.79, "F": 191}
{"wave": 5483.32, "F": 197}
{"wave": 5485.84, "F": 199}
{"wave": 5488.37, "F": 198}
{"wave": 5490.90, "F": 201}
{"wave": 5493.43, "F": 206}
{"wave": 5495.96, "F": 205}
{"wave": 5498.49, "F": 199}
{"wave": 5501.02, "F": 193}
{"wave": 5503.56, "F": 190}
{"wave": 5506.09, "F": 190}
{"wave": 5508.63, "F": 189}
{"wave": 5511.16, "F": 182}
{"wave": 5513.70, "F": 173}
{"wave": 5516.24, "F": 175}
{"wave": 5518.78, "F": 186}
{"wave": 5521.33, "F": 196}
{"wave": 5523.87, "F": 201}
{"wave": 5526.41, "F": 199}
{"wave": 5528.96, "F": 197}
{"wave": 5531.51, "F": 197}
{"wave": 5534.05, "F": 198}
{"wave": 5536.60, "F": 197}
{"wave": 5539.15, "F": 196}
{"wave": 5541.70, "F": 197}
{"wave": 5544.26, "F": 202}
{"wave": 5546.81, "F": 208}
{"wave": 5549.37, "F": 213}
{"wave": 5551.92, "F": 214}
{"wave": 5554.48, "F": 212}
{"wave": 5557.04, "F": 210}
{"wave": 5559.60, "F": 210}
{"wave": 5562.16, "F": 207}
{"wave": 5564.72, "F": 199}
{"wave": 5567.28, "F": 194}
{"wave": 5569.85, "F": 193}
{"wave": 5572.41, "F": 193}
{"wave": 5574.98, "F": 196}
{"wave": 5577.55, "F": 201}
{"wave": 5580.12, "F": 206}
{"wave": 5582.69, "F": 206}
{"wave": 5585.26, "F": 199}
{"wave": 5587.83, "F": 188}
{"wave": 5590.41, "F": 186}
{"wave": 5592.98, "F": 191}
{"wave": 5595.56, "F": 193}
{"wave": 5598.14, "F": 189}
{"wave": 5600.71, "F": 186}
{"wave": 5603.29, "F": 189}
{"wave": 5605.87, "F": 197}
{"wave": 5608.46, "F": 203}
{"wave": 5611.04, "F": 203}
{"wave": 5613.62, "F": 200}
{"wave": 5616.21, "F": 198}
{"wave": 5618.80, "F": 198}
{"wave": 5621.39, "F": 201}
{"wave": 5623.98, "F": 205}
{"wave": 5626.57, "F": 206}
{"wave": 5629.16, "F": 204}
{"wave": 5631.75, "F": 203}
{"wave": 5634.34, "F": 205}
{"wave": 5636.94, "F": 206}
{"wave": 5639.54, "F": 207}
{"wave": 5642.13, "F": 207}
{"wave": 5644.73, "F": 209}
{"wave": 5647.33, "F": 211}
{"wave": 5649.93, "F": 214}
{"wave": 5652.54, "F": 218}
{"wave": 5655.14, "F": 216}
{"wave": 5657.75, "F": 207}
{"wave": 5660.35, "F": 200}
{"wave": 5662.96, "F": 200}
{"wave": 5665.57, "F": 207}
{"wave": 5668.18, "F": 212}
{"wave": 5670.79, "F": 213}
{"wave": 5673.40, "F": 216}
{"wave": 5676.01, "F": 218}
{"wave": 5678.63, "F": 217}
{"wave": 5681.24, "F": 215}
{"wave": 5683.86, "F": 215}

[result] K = 1.2 angstrom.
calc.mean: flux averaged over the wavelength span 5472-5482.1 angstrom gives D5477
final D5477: 185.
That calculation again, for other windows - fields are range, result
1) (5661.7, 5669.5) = 206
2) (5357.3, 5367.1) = 198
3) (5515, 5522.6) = 186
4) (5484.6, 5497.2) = 202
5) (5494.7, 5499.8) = 202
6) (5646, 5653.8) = 214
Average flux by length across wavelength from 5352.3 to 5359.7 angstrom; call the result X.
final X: 201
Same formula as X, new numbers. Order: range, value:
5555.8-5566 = 207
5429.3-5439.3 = 187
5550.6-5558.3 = 212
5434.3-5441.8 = 198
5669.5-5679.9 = 216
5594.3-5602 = 189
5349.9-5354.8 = 187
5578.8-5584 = 206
